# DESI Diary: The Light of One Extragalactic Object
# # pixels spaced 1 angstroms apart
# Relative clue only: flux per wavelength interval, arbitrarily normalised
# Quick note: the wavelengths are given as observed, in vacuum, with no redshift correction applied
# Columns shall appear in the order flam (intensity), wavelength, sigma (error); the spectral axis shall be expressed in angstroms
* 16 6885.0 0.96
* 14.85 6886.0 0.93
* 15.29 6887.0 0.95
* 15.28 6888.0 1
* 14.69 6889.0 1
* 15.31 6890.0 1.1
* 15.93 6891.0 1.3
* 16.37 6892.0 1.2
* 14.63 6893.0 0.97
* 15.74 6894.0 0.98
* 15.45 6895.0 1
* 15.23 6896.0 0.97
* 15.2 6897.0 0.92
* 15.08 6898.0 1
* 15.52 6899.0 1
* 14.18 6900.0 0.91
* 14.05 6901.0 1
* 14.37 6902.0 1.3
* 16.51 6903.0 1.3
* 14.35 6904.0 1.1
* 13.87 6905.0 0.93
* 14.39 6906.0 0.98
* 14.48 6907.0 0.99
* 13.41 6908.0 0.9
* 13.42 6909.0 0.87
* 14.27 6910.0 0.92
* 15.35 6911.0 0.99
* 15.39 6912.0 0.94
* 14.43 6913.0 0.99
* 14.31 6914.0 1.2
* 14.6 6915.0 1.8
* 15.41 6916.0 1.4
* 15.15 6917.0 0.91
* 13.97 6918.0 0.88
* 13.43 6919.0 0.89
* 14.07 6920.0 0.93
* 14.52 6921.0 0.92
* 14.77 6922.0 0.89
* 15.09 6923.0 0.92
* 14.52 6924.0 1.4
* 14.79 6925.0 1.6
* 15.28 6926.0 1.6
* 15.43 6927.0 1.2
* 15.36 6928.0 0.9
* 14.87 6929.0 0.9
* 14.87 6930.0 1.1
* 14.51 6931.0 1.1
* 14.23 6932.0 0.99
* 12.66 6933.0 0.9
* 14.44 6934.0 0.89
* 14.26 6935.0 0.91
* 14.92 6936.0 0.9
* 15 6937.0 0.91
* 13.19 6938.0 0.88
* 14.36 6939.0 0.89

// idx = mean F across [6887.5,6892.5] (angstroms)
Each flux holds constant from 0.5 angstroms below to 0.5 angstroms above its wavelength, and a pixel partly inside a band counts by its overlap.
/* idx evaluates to 15.5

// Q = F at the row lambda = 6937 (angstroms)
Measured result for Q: 15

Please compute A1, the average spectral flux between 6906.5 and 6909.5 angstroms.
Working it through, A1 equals 13.8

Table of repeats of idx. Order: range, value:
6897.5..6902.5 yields 14.6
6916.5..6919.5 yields 14.2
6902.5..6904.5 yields 15.4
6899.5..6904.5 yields 14.7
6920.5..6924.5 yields 14.7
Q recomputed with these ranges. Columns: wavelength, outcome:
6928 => 15.36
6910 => 14.27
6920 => 14.07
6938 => 13.19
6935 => 14.26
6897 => 15.2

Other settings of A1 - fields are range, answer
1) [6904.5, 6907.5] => 14.2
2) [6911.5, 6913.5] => 14.9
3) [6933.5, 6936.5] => 14.5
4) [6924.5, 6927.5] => 15.2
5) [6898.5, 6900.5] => 14.8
